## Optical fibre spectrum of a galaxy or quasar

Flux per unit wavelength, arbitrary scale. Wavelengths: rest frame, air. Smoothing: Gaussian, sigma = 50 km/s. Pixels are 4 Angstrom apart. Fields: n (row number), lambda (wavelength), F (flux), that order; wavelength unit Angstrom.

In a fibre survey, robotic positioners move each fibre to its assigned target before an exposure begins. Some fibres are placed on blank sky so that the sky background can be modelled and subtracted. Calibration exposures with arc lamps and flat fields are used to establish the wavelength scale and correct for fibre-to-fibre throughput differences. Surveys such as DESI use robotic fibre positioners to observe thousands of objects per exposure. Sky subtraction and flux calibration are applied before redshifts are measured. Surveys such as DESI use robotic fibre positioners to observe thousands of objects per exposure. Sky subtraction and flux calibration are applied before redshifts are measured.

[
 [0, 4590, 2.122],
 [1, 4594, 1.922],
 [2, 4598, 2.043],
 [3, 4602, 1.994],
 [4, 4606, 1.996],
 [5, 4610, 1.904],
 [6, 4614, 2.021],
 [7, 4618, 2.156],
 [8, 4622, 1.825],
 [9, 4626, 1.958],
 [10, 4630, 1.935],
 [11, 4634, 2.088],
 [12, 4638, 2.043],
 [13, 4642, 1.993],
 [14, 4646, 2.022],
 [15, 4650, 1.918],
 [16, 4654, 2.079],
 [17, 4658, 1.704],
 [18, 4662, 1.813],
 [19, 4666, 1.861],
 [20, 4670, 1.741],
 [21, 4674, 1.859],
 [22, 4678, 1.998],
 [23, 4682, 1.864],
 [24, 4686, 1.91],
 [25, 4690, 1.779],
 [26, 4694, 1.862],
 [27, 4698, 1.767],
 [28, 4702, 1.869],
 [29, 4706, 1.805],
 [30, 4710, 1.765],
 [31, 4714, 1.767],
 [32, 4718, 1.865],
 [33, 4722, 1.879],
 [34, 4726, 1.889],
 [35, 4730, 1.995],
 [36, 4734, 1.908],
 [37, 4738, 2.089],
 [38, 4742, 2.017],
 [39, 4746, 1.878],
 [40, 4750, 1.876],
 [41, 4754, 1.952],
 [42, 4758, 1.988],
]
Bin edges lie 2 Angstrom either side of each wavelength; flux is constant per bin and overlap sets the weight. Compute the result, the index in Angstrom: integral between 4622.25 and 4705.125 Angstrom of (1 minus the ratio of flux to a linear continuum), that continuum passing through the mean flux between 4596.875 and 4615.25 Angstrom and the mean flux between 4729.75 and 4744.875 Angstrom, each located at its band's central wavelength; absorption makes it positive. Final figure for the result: 3.8 Angstrom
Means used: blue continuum 1.99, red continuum 2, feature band 1.9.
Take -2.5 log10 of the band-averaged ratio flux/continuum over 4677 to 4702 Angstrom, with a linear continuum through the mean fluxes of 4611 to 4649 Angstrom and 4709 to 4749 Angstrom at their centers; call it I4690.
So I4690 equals 0.05 mag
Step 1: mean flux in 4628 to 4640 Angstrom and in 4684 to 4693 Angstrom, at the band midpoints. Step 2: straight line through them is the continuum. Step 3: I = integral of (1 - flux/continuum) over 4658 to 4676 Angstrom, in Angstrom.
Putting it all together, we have 1.0 Angstrom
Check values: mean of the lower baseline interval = 2.02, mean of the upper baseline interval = 1.85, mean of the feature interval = 1.81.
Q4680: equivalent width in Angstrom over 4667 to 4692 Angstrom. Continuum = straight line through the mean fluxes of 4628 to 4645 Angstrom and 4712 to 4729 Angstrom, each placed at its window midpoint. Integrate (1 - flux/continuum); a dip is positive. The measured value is 1.0 Angstrom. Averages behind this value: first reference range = 2.02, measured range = 1.86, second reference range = 1.86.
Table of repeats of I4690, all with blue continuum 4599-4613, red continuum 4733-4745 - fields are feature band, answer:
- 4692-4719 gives 0.10 mag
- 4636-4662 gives 0.02 mag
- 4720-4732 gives 0.04 mag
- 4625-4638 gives -0.01 mag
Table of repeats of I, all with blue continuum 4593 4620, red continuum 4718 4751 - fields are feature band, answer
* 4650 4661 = 0.5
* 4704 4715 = 1.0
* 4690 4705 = 1.0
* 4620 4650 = 0.2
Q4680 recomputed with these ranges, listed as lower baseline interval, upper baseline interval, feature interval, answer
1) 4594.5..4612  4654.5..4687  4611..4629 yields -0.3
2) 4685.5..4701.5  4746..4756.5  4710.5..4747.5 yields -0.7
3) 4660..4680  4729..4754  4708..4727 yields 0.9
